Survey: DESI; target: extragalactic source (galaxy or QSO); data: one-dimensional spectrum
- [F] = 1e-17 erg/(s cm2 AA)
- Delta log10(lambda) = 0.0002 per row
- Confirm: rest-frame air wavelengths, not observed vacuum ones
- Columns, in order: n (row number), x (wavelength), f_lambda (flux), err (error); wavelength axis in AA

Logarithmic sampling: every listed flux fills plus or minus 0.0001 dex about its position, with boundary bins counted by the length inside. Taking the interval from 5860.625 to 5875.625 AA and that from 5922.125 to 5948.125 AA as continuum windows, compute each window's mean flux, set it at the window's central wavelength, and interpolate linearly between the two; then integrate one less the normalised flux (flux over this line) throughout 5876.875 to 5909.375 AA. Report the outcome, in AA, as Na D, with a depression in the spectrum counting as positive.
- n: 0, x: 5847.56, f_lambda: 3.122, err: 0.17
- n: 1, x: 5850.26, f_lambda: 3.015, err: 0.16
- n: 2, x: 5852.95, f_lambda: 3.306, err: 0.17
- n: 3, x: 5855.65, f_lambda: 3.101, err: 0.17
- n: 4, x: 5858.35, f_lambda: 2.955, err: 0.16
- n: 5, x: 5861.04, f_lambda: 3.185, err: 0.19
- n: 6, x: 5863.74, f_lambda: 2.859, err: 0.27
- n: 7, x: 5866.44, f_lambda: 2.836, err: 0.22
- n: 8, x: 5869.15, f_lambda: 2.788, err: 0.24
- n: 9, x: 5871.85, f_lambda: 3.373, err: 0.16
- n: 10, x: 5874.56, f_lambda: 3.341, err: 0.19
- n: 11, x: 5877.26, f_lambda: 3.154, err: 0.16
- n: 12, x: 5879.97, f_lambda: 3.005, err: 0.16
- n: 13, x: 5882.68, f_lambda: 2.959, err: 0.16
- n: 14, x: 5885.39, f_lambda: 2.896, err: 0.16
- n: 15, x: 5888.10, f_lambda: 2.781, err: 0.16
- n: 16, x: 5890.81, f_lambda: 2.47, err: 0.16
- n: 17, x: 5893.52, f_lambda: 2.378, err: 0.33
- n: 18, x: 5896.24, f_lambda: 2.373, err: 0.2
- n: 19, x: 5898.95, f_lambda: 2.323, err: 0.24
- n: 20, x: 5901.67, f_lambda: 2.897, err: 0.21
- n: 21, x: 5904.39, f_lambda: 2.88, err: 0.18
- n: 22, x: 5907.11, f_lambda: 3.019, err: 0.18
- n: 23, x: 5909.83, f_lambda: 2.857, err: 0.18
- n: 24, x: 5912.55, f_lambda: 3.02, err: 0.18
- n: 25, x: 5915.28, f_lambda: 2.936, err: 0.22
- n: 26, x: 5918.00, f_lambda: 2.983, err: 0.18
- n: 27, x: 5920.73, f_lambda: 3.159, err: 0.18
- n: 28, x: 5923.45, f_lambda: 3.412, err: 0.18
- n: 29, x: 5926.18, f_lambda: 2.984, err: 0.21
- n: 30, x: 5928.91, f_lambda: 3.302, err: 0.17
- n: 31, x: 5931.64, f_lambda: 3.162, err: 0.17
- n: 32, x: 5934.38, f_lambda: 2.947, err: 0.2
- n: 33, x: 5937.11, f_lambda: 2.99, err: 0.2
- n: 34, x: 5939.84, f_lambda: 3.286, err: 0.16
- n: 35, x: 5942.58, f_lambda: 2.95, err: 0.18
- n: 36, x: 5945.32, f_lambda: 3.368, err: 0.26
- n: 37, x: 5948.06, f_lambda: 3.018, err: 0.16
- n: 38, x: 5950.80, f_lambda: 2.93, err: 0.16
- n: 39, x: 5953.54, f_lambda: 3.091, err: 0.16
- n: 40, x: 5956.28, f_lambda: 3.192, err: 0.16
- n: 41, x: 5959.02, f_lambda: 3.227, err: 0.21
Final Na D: 3.51 AA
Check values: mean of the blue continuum 3.05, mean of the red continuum 3.15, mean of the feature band 2.75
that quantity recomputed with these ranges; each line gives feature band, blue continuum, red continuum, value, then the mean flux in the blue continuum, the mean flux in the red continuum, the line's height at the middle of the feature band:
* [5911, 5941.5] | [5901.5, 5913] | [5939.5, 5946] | -0.5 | 2.93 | 3.17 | 3.06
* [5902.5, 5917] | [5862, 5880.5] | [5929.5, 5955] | 0.6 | 3.05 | 3.09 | 3.07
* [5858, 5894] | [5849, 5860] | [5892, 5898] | -3.0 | 3.1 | 2.38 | 2.72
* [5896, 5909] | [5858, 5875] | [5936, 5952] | 1.4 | 3.04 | 3.09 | 3.06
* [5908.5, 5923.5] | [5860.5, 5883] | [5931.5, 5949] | 0.3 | 3.05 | 3.1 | 3.08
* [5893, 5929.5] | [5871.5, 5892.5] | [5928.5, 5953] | 1.6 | 2.97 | 3.1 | 3.03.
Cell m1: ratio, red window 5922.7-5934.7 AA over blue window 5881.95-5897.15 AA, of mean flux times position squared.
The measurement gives 1.22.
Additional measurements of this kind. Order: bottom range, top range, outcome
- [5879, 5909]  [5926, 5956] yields 1.16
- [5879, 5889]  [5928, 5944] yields 1.08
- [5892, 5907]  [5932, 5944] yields 1.19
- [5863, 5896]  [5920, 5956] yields 1.10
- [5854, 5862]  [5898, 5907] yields 0.91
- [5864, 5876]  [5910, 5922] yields 1.00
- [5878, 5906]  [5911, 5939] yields 1.15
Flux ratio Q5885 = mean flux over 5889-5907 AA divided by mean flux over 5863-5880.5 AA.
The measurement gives 0.85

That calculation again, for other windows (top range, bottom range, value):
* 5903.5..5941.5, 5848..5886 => 1.00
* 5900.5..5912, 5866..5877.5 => 0.94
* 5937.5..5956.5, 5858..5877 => 1.02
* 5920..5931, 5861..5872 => 1.09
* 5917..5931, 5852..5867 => 1.04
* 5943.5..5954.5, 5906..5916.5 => 1.05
